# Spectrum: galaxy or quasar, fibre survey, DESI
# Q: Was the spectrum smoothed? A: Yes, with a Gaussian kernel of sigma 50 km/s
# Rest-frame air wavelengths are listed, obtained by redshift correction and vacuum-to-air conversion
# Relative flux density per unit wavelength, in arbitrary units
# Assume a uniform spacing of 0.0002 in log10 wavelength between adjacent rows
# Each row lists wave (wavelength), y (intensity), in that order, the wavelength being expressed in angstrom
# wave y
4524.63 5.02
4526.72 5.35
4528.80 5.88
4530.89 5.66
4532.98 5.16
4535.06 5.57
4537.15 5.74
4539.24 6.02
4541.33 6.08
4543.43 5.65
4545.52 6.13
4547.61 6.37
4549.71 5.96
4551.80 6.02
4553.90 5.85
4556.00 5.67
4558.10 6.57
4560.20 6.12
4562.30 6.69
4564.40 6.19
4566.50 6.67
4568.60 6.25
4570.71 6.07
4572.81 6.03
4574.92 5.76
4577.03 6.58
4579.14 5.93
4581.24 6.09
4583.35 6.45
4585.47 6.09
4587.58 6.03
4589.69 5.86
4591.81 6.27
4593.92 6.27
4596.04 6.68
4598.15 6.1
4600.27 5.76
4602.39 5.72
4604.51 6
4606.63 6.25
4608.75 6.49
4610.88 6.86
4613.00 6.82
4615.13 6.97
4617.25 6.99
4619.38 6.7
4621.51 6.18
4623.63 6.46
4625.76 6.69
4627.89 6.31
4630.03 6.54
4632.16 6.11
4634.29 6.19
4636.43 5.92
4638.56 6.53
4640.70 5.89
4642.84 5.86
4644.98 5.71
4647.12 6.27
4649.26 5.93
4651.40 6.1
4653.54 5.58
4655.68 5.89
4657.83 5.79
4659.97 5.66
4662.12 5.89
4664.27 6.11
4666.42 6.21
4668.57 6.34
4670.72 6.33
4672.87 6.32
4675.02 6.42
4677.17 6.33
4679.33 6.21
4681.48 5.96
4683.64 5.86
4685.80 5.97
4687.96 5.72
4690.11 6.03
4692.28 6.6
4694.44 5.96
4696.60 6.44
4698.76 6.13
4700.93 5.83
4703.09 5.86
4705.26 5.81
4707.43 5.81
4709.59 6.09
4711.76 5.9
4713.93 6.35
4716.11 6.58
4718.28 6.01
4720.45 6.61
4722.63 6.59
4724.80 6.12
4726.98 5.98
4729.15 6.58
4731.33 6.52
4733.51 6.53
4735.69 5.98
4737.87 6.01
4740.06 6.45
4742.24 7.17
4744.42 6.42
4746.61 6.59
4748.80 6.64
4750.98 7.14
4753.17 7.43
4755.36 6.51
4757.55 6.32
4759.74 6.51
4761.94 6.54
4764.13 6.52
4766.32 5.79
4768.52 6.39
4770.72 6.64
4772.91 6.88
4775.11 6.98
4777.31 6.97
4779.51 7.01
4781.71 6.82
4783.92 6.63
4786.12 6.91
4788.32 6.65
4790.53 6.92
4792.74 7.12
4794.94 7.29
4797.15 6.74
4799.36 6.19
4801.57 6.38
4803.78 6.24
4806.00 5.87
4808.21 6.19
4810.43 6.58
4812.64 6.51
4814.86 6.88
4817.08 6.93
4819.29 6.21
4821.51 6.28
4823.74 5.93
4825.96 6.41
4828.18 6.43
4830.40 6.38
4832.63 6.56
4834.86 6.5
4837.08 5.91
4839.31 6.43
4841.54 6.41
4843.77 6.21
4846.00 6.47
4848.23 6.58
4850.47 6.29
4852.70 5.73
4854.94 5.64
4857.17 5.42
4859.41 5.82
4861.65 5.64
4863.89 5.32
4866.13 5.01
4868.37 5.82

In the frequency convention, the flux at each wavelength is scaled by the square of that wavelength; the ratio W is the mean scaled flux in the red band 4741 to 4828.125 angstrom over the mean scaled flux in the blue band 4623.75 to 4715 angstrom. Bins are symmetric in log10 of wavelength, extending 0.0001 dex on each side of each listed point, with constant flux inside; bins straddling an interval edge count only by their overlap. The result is 1.14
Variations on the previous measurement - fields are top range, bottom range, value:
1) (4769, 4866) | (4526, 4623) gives 1.15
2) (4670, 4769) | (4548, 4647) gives 1.06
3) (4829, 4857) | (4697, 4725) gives 1.07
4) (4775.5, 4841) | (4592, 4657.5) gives 1.13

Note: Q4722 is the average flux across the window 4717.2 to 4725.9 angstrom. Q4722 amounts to 6.33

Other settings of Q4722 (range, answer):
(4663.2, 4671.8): 6.25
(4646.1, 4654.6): 5.97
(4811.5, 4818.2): 6.78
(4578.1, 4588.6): 6.12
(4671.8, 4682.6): 6.25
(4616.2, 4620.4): 6.84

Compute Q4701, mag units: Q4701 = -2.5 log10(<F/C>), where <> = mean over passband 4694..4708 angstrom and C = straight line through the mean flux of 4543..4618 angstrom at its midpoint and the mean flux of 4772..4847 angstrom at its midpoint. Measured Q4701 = 0.073 mag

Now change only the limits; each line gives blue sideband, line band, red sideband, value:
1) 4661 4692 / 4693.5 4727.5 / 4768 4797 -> 0.04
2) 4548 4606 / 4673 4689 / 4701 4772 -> 0.04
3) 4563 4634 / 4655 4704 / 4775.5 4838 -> 0.06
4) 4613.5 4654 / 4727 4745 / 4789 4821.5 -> 0.00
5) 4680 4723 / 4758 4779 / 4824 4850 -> -0.06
